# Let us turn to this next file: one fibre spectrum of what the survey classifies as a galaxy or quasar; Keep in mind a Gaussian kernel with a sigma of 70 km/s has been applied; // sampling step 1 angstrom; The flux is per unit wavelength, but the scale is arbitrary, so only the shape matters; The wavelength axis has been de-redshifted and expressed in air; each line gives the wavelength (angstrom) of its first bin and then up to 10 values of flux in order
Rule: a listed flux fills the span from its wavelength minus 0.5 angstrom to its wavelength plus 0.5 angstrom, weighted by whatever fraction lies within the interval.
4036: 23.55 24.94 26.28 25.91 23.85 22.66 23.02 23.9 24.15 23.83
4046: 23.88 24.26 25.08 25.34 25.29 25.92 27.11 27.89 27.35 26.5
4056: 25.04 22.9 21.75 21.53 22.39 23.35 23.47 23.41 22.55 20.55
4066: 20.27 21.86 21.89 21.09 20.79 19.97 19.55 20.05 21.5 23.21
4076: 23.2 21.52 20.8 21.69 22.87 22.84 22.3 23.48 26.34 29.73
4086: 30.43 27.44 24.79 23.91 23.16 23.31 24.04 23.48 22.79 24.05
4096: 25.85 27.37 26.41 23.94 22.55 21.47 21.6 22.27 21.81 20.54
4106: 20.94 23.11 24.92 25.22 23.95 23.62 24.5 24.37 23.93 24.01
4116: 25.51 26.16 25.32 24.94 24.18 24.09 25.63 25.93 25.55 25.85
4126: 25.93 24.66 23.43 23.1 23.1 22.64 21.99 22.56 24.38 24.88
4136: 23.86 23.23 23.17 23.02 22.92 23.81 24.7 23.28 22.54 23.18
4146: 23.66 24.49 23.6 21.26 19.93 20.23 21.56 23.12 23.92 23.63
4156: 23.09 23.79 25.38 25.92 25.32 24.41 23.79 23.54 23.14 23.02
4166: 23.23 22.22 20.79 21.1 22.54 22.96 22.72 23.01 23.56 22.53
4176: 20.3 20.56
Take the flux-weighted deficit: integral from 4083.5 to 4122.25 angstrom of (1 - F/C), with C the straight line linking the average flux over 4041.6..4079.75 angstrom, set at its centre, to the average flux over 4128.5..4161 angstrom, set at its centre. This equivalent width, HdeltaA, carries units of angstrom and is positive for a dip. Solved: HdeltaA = -2.0 angstrom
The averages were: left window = 23.1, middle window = 24.4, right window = 23.3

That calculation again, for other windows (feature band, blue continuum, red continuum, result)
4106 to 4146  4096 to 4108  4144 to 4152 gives -2.46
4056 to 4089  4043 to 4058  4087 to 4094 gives 2.21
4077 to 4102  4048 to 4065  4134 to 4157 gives -0.37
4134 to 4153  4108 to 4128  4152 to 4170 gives 0.80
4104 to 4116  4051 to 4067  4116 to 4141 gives 0.26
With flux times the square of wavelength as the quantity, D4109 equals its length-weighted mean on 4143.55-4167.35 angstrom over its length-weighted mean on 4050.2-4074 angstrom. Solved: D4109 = 1.1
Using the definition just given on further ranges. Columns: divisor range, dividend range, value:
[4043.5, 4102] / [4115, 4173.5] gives 1.03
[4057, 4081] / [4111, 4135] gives 1.15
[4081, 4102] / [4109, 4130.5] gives 1.01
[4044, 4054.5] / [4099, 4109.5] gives 0.91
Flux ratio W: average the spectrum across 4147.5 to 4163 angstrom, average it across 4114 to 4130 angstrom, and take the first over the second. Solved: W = 0.9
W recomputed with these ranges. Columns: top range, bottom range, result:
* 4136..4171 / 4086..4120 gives 0.96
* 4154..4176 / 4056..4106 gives 1.01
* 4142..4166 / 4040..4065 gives 0.96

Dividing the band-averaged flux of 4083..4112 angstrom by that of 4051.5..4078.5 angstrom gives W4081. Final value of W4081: 1.1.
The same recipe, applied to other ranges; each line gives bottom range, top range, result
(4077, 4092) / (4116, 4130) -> 1.02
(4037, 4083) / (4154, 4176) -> 1.00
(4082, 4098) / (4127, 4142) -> 0.92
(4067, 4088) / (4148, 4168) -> 1.00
